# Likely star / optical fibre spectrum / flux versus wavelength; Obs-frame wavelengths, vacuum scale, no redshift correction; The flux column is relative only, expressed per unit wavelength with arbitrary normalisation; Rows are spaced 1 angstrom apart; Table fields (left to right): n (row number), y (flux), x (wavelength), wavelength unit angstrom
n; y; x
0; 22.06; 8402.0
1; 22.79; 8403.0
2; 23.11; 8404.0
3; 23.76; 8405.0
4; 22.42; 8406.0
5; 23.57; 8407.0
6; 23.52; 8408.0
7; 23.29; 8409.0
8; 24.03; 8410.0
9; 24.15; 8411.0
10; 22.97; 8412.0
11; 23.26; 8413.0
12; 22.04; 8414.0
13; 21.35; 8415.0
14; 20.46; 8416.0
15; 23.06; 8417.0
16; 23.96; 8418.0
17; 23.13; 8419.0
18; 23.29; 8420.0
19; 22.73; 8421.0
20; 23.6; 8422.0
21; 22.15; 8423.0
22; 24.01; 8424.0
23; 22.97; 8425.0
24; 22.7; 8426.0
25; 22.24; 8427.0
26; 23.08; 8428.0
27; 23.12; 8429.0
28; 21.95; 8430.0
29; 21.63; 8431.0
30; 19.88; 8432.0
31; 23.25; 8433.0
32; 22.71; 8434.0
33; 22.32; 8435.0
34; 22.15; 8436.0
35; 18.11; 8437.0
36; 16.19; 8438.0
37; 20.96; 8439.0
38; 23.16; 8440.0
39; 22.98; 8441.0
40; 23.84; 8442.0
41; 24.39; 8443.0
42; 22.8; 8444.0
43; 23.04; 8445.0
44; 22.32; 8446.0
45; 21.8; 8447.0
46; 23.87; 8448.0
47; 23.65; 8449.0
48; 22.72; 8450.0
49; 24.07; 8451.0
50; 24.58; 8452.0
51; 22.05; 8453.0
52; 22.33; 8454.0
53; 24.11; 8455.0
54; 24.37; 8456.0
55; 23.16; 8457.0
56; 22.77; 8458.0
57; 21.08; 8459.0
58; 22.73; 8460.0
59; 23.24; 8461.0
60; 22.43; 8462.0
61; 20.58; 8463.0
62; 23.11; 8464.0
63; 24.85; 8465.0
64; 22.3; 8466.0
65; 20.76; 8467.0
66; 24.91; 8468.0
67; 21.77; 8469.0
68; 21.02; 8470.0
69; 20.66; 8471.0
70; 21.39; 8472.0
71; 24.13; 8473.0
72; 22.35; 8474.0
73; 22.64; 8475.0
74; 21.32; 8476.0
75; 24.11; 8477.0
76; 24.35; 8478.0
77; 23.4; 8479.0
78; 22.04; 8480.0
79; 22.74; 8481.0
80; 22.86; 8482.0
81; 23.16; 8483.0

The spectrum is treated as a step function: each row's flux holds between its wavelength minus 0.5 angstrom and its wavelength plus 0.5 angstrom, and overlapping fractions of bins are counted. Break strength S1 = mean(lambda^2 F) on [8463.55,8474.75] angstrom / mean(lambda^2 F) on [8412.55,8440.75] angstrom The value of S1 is 1.03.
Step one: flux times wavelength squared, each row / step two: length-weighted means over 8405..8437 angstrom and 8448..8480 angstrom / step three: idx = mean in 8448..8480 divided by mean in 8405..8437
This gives 1.0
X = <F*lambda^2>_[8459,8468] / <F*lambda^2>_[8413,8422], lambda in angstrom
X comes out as 1.01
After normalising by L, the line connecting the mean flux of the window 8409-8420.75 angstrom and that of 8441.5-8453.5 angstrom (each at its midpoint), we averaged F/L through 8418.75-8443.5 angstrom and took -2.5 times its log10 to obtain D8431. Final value 0.039 mag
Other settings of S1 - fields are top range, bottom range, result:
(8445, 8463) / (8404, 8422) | 1.01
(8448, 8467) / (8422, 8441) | 1.06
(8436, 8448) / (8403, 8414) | 0.95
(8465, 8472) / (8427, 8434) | 1.00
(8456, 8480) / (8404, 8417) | 1.00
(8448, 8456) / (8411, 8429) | 1.04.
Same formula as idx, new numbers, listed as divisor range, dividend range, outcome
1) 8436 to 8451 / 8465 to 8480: 1.02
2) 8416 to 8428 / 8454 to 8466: 1.01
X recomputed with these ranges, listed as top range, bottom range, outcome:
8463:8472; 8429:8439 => 1.07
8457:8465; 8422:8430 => 0.99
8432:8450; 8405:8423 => 0.97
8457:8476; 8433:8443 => 1.04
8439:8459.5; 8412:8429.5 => 1.02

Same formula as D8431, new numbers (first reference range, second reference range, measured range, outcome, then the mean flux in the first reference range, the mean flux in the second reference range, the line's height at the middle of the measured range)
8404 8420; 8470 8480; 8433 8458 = 0.01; 23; 22.6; 22.8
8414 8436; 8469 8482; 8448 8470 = -0.02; 22.5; 22.5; 22.5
